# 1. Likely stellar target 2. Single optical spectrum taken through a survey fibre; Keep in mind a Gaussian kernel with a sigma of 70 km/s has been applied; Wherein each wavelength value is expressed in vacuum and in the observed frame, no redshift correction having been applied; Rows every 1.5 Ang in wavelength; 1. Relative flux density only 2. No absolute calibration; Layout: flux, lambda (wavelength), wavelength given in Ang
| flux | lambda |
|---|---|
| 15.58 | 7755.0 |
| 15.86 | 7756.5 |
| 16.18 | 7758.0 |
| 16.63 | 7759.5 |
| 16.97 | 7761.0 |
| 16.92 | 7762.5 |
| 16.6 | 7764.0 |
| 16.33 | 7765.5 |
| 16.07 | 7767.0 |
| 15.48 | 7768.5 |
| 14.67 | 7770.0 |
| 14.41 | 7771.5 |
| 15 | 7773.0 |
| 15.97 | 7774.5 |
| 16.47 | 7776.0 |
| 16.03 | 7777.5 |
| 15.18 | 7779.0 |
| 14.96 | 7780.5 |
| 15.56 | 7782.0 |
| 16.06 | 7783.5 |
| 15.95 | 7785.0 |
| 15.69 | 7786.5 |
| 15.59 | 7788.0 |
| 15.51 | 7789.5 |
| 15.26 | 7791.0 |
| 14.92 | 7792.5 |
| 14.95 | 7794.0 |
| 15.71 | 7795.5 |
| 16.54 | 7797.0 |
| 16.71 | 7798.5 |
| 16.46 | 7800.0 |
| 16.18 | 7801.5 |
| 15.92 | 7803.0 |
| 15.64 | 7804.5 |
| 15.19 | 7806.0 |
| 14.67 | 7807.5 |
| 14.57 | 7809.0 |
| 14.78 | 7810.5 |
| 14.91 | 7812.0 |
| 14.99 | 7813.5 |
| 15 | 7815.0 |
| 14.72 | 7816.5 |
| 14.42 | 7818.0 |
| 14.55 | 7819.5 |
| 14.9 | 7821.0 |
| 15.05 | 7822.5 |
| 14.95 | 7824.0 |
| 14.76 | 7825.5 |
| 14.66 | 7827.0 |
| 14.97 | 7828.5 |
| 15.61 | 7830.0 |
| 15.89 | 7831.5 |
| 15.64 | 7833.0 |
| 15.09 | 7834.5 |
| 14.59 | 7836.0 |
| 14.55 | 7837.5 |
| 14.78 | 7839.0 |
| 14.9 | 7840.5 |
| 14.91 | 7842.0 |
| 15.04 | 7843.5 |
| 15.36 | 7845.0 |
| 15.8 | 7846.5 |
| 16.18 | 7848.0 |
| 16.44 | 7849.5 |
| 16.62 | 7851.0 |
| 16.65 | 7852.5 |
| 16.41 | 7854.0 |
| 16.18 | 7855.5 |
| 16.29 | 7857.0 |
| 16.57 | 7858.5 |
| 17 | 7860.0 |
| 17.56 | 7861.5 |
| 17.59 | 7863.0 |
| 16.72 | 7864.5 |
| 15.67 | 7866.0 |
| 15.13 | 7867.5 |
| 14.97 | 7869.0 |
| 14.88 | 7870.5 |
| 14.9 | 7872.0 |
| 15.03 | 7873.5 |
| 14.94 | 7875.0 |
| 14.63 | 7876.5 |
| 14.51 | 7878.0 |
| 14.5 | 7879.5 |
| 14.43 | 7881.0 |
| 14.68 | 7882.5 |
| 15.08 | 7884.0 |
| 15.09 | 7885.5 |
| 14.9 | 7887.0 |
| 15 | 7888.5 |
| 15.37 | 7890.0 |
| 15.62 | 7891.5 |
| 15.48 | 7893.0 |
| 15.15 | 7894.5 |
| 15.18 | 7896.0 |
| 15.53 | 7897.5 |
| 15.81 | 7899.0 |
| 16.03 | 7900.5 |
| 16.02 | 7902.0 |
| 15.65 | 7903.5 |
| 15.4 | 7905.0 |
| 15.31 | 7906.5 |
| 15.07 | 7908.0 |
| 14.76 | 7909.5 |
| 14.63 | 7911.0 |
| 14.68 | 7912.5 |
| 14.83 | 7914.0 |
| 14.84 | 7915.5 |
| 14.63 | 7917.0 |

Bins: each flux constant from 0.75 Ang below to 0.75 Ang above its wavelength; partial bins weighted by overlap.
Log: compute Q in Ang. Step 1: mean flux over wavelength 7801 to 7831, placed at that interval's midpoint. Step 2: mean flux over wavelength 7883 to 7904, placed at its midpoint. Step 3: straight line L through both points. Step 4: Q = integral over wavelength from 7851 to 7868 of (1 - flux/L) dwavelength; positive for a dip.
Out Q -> -1.5 Ang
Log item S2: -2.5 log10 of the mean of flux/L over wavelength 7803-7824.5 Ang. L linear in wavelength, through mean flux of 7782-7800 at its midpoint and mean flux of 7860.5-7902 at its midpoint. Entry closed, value 0.05 mag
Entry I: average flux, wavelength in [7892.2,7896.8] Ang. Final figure 15.3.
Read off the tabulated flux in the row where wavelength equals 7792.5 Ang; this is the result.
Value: 14.92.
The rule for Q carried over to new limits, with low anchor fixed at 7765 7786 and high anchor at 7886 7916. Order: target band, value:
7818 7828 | 0.43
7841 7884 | -0.91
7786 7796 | 0.11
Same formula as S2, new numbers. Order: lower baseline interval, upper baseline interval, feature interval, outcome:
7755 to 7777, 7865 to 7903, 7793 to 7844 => 0.03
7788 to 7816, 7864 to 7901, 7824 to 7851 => 0.00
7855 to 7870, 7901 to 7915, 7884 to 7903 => 0.01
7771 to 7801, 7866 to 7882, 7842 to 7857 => -0.07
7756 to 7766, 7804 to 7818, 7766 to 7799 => 0.02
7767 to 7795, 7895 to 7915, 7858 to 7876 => -0.04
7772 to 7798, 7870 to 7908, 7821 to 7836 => 0.02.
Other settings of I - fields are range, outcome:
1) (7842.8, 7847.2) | 15.4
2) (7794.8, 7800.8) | 16.4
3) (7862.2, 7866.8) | 16.7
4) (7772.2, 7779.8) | 15.7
